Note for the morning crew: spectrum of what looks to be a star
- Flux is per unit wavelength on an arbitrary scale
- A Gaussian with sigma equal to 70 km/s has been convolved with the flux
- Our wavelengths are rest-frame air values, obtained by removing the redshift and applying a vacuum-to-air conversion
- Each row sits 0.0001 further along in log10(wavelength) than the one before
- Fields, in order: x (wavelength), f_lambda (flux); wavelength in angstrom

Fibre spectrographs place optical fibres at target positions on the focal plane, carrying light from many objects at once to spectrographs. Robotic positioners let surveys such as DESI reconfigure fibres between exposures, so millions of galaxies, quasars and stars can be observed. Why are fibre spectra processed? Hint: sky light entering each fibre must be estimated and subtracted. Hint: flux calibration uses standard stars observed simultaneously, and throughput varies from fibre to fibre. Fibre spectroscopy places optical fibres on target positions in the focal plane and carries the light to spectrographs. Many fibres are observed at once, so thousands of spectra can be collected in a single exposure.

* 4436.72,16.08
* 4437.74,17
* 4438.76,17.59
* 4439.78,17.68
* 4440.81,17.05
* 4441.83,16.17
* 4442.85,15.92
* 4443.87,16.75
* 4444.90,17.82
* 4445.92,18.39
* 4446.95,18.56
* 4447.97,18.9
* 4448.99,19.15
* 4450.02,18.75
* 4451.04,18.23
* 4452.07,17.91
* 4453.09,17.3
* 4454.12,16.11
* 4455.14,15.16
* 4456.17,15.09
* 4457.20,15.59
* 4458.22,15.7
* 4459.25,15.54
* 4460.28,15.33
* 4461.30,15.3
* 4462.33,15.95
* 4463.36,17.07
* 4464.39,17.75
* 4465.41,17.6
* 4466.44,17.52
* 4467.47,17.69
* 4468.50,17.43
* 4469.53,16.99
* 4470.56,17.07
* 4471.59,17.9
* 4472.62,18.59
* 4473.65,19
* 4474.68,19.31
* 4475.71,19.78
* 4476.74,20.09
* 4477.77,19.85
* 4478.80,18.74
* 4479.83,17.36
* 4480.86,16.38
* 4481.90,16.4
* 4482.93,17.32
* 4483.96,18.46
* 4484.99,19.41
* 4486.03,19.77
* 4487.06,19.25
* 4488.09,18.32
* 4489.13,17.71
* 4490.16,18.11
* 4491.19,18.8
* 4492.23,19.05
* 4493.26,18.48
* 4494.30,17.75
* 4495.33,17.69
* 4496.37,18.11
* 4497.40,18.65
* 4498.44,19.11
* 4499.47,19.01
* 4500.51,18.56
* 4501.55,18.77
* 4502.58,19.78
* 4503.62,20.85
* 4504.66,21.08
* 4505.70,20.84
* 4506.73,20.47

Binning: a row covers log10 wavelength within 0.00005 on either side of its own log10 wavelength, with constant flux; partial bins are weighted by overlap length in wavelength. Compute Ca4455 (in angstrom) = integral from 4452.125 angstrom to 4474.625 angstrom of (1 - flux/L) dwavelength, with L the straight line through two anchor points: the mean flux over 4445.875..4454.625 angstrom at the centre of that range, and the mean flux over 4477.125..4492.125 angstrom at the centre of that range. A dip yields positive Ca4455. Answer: 1.7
